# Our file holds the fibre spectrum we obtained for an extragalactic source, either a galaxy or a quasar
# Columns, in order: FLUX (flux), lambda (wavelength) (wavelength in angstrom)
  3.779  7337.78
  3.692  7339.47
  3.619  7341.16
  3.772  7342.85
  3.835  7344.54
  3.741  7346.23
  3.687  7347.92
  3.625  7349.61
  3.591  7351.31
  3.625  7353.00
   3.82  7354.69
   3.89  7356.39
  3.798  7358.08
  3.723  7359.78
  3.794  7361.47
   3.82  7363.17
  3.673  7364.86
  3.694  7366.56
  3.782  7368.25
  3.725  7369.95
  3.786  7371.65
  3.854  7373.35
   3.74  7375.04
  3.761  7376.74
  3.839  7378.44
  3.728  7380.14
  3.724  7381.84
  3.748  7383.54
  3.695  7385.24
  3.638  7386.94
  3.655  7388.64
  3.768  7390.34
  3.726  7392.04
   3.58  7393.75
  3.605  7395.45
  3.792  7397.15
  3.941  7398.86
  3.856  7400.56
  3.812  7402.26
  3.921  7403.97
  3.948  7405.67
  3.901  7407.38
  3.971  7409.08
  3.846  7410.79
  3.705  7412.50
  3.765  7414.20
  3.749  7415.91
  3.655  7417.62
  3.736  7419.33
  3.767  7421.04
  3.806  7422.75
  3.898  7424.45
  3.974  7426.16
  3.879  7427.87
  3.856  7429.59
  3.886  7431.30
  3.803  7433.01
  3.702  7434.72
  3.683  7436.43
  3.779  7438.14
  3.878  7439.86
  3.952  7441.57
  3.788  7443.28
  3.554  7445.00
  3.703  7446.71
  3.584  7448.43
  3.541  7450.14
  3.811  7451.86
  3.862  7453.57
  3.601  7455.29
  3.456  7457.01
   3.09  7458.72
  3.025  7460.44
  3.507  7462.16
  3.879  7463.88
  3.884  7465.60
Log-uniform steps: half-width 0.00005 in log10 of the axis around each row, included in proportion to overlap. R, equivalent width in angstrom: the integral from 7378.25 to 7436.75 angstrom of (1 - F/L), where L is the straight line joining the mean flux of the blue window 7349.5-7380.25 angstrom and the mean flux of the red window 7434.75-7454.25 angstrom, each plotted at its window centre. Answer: -0.7 angstrom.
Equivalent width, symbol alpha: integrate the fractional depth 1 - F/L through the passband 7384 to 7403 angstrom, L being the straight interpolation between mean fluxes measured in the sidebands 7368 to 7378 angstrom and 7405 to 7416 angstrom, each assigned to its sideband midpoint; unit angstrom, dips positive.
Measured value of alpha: 0.4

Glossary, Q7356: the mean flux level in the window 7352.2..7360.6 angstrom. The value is 3.77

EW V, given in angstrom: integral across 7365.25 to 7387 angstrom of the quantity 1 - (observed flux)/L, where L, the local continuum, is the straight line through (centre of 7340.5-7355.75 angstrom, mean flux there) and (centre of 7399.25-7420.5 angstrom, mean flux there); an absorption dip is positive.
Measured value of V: 0.1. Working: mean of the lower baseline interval 3.7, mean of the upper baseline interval 3.82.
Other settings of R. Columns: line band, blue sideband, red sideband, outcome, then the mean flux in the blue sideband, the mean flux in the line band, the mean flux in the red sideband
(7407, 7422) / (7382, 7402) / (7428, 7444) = 0.0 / 3.73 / 3.78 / 3.82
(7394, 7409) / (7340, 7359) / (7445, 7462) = -0.9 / 3.73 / 3.84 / 3.52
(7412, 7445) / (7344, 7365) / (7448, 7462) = -2.2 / 3.74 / 3.8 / 3.49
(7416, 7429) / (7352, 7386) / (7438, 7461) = -0.5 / 3.76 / 3.81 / 3.62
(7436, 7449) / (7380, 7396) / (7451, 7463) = -0.8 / 3.69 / 3.74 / 3.48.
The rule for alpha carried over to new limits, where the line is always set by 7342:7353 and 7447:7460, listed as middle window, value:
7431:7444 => -0.8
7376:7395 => -0.3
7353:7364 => -0.3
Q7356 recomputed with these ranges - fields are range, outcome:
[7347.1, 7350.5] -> 3.65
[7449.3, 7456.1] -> 3.7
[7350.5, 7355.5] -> 3.68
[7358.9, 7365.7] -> 3.75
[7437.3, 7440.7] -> 3.82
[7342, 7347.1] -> 3.79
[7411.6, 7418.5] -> 3.72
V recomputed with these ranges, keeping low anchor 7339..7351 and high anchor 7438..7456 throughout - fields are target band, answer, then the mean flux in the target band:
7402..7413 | -0.5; 3.88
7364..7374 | -0.1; 3.75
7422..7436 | -0.4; 3.85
